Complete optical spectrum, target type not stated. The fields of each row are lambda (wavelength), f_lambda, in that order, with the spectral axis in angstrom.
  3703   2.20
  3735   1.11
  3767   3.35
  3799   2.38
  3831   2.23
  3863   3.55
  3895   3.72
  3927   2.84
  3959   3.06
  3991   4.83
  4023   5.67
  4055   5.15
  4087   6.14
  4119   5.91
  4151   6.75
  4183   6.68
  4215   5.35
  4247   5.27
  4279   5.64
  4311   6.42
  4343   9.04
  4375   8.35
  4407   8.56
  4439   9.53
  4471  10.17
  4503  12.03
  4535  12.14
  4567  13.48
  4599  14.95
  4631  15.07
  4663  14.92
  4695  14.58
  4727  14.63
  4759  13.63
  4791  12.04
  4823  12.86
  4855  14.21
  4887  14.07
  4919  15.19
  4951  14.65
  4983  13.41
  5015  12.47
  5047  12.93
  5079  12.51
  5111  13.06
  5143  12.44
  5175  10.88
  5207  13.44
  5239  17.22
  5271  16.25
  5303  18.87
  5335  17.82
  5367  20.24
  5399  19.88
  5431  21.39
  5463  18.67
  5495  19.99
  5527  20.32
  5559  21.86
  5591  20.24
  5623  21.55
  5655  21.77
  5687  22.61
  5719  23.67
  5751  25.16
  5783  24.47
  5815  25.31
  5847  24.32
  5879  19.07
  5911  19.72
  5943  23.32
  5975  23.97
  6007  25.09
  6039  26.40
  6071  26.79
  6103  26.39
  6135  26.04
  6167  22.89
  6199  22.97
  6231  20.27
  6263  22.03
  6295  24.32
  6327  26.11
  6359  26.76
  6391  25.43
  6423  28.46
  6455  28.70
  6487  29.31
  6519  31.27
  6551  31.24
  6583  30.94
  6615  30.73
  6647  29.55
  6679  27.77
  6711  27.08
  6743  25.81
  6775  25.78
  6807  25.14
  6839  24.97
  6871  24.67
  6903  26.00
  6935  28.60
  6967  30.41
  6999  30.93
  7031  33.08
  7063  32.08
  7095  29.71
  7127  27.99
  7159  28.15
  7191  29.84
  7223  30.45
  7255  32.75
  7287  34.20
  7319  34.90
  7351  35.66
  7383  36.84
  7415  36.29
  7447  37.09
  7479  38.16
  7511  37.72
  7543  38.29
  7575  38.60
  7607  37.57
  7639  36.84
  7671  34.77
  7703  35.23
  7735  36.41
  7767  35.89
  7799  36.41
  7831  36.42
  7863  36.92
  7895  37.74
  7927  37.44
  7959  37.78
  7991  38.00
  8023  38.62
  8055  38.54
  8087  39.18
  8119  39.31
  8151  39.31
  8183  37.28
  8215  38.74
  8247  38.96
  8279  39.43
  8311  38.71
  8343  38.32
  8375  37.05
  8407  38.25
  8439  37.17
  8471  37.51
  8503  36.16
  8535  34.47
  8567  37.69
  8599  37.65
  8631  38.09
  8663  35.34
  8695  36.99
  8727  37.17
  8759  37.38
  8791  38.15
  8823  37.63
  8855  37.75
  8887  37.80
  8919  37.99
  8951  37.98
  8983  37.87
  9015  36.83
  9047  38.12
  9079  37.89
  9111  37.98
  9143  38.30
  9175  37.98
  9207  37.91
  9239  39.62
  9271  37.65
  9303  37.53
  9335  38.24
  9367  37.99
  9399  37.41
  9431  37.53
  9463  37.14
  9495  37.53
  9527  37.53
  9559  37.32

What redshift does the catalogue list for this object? 0.00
